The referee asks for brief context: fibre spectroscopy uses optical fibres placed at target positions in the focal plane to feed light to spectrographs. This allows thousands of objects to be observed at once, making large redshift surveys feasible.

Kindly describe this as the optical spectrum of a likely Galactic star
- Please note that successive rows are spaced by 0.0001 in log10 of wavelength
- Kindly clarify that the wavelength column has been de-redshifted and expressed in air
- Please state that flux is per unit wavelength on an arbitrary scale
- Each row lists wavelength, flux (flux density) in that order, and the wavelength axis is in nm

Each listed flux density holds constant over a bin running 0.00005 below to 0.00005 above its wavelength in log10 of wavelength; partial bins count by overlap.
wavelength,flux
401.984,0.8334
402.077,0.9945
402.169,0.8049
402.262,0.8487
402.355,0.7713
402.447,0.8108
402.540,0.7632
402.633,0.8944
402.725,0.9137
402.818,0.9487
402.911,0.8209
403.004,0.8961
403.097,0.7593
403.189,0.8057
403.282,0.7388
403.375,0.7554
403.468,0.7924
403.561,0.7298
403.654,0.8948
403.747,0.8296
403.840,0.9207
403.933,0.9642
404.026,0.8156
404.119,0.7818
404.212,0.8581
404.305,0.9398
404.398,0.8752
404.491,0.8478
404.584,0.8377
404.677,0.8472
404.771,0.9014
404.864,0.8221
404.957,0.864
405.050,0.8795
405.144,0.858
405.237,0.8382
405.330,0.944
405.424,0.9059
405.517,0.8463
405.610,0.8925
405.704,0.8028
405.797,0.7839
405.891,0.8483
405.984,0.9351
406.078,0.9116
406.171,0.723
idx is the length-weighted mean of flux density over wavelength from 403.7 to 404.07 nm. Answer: 0.883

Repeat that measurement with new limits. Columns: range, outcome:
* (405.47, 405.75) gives 0.848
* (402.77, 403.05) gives 0.886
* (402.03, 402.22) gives 0.897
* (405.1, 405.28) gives 0.85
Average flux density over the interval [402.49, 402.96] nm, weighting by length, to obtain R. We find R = 0.867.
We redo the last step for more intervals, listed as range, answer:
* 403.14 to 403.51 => 0.774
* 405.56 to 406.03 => 0.853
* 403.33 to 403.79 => 0.8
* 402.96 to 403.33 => 0.8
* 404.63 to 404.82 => 0.872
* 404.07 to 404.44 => 0.864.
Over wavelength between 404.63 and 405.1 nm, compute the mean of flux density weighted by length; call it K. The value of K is 0.862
